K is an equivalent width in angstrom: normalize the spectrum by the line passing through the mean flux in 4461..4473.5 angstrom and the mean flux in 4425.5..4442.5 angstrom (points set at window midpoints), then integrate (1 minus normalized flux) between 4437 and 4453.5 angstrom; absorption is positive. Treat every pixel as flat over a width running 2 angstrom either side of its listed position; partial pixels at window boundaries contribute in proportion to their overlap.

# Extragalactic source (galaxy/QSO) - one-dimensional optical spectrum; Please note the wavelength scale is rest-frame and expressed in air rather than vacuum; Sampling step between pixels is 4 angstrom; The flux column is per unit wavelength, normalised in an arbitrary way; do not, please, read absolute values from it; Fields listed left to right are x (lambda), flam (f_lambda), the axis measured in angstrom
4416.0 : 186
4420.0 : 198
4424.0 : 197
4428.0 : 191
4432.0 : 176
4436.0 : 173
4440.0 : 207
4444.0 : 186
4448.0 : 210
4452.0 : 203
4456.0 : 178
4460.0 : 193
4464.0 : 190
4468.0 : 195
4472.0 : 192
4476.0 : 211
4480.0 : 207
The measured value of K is -0.9 angstrom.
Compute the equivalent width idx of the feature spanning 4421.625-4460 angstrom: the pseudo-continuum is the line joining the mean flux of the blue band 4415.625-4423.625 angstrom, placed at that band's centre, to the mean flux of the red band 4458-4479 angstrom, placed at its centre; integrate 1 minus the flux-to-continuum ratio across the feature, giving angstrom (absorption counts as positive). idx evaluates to 0.8 angstrom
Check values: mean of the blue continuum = 194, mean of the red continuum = 197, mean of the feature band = 191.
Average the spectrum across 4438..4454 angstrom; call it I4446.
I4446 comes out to 202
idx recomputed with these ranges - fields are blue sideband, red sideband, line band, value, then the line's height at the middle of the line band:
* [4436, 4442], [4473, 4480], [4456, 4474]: 1.1 angstrom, 204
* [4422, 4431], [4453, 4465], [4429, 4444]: 0.4 angstrom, 191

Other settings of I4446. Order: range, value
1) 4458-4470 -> 193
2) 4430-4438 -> 174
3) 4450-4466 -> 191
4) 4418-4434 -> 190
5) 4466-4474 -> 194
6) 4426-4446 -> 187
